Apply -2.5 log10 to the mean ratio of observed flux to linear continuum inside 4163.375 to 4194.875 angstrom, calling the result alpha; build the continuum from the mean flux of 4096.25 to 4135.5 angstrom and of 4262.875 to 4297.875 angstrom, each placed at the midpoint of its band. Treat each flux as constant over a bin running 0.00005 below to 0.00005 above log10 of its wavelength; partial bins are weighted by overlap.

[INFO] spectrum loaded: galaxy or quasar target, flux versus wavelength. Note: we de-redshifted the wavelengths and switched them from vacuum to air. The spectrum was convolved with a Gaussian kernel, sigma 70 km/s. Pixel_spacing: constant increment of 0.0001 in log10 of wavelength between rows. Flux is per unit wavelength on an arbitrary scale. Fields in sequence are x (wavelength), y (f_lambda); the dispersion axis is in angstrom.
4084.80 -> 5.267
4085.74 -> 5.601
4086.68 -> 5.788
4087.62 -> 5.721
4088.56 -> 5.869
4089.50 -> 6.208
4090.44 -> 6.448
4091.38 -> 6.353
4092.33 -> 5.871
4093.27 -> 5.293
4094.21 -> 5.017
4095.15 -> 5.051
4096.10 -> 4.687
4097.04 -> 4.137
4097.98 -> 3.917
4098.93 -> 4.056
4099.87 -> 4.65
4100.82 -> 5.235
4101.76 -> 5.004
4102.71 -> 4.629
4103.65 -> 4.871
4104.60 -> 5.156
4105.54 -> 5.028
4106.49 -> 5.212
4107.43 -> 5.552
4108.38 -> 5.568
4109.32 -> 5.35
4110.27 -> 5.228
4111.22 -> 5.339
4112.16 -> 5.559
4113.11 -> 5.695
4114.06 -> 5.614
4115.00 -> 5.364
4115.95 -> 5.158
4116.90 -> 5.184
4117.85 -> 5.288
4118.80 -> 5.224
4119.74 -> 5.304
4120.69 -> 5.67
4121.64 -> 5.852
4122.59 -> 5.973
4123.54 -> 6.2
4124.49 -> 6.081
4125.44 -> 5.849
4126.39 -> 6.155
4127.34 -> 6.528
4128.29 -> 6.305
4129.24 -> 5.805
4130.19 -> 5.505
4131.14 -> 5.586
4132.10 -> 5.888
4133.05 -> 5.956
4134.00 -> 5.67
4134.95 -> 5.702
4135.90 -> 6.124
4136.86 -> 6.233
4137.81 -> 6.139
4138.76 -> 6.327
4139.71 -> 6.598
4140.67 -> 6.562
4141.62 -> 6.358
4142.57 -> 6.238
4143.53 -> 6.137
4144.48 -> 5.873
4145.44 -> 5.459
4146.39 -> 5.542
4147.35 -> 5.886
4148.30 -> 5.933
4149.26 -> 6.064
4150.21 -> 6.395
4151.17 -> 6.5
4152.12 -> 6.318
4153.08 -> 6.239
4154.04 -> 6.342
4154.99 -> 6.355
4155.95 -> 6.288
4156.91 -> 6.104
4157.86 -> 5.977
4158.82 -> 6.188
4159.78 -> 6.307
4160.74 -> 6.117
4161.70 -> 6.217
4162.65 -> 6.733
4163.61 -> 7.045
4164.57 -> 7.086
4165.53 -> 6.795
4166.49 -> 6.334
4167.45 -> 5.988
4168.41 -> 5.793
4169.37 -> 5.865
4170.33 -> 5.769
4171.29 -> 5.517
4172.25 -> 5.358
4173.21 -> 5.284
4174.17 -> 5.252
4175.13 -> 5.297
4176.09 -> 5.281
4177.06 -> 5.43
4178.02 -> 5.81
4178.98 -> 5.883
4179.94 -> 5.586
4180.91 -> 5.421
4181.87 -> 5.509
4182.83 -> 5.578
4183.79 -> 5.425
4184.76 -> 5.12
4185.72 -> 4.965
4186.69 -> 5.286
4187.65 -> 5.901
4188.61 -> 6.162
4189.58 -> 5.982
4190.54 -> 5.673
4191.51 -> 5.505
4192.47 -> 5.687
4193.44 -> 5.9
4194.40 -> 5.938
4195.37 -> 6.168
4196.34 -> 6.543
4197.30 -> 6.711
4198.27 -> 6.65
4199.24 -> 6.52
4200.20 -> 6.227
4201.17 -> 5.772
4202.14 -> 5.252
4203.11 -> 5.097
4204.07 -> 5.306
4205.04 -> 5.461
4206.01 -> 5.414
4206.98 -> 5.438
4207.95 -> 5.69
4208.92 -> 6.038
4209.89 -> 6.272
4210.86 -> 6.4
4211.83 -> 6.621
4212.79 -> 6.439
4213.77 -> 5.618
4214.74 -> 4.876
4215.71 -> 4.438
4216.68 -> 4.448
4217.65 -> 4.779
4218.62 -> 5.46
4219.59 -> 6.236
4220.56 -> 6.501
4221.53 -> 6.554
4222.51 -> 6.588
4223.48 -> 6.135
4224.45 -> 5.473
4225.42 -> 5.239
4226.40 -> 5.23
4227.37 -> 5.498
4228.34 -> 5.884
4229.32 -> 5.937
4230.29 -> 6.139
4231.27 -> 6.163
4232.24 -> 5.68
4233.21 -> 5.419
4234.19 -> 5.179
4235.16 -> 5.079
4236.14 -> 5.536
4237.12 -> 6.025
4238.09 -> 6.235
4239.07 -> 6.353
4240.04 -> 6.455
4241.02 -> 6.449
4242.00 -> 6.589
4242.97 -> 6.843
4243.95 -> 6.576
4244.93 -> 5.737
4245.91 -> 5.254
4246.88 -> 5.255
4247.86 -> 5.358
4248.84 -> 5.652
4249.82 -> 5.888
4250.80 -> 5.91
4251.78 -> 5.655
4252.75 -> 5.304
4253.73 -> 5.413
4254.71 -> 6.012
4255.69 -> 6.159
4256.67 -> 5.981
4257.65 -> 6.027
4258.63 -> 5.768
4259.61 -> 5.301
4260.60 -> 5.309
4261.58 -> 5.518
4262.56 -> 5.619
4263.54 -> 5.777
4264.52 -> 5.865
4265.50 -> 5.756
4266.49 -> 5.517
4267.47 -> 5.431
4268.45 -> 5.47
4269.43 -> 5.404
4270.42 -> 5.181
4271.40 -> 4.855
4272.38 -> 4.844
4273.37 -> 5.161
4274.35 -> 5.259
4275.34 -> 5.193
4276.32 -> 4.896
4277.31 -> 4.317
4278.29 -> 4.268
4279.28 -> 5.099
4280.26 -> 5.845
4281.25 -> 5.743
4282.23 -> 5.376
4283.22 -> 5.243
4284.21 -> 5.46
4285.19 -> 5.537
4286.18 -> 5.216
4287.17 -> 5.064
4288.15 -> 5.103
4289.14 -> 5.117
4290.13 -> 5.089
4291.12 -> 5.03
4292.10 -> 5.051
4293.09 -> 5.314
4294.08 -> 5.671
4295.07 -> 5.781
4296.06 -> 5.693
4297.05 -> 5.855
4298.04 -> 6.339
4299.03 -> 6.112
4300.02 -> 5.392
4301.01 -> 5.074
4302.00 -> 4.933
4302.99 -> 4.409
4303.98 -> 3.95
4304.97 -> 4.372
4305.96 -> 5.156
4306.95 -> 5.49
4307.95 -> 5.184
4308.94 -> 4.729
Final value -0.070 mag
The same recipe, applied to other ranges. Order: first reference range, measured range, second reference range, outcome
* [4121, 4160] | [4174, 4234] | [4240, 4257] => 0.05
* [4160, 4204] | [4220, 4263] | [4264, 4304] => -0.06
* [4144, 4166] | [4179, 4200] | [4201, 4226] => 0.01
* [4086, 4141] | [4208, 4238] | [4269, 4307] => -0.08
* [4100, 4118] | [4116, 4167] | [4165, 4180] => -0.11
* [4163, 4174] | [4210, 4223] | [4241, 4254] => 0.03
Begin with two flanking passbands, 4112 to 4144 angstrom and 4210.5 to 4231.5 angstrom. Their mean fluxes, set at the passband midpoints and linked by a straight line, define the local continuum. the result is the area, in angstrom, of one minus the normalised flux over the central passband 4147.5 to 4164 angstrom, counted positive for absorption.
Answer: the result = -1.3 angstrom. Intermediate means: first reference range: 5.88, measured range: 6.29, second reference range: 5.75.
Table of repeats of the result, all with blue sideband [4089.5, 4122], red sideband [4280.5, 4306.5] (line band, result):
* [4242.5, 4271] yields -2.2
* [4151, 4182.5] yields -4.5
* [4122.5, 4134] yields -1.6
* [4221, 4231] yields -1.2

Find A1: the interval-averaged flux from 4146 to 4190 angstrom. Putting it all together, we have 5.92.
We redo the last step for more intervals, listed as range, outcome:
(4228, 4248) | 5.92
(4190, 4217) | 5.8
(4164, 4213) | 5.81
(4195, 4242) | 5.83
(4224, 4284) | 5.6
